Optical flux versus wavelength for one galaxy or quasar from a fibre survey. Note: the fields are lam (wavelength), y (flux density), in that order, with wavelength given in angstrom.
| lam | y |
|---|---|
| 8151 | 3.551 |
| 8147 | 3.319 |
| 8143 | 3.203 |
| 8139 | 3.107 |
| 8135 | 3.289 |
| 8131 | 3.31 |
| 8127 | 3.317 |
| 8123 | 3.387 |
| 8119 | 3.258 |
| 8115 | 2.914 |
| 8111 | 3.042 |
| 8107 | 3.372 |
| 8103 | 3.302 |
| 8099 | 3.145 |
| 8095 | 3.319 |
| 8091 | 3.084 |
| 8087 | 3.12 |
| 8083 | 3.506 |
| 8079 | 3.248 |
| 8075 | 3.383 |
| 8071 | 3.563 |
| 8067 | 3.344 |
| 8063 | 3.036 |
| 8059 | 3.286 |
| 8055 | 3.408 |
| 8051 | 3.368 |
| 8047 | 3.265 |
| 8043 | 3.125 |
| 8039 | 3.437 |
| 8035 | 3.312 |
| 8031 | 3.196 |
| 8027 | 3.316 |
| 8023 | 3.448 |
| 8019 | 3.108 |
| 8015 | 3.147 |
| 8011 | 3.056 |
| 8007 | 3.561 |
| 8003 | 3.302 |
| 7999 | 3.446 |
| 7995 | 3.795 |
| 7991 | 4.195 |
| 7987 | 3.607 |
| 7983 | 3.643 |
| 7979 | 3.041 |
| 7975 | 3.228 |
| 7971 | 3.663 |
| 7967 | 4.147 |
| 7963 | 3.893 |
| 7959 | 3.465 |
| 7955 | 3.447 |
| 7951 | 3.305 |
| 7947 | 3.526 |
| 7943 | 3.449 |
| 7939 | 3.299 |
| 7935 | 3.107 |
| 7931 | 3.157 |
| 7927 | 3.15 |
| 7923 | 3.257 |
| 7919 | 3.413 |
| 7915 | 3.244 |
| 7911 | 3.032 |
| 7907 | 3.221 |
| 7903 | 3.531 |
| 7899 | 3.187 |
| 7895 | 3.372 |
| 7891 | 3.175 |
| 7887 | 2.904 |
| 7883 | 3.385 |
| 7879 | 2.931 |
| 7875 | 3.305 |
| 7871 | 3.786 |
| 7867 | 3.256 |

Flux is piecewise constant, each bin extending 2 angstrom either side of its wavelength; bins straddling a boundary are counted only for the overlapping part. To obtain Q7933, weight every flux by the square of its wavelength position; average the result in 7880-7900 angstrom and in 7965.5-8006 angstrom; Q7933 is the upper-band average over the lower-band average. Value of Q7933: 1.16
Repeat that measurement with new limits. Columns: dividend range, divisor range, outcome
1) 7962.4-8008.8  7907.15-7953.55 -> 1.12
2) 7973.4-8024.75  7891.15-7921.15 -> 1.07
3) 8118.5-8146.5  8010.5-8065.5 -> 1.03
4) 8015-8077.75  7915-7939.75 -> 1.05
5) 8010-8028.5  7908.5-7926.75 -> 1.02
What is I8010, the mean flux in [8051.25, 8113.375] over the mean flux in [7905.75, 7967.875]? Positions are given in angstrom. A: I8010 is 1.0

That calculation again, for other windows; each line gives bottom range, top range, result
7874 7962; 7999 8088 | 1.01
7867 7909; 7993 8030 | 1.02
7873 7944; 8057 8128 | 1.01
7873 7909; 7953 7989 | 1.11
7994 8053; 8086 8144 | 0.97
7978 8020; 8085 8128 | 0.92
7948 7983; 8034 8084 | 0.94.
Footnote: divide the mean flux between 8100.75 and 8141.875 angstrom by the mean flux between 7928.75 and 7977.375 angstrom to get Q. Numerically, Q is 0.93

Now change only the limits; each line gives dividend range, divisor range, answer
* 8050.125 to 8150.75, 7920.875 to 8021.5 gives 0.95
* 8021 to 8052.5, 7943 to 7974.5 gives 0.92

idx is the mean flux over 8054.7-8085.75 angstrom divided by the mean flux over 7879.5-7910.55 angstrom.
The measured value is 1.03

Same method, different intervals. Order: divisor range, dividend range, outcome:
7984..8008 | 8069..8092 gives 0.91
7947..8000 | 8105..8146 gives 0.89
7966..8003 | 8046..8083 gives 0.92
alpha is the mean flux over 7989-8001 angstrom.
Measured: 3.81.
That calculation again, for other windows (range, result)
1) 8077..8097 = 3.26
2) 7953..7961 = 3.46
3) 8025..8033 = 3.26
